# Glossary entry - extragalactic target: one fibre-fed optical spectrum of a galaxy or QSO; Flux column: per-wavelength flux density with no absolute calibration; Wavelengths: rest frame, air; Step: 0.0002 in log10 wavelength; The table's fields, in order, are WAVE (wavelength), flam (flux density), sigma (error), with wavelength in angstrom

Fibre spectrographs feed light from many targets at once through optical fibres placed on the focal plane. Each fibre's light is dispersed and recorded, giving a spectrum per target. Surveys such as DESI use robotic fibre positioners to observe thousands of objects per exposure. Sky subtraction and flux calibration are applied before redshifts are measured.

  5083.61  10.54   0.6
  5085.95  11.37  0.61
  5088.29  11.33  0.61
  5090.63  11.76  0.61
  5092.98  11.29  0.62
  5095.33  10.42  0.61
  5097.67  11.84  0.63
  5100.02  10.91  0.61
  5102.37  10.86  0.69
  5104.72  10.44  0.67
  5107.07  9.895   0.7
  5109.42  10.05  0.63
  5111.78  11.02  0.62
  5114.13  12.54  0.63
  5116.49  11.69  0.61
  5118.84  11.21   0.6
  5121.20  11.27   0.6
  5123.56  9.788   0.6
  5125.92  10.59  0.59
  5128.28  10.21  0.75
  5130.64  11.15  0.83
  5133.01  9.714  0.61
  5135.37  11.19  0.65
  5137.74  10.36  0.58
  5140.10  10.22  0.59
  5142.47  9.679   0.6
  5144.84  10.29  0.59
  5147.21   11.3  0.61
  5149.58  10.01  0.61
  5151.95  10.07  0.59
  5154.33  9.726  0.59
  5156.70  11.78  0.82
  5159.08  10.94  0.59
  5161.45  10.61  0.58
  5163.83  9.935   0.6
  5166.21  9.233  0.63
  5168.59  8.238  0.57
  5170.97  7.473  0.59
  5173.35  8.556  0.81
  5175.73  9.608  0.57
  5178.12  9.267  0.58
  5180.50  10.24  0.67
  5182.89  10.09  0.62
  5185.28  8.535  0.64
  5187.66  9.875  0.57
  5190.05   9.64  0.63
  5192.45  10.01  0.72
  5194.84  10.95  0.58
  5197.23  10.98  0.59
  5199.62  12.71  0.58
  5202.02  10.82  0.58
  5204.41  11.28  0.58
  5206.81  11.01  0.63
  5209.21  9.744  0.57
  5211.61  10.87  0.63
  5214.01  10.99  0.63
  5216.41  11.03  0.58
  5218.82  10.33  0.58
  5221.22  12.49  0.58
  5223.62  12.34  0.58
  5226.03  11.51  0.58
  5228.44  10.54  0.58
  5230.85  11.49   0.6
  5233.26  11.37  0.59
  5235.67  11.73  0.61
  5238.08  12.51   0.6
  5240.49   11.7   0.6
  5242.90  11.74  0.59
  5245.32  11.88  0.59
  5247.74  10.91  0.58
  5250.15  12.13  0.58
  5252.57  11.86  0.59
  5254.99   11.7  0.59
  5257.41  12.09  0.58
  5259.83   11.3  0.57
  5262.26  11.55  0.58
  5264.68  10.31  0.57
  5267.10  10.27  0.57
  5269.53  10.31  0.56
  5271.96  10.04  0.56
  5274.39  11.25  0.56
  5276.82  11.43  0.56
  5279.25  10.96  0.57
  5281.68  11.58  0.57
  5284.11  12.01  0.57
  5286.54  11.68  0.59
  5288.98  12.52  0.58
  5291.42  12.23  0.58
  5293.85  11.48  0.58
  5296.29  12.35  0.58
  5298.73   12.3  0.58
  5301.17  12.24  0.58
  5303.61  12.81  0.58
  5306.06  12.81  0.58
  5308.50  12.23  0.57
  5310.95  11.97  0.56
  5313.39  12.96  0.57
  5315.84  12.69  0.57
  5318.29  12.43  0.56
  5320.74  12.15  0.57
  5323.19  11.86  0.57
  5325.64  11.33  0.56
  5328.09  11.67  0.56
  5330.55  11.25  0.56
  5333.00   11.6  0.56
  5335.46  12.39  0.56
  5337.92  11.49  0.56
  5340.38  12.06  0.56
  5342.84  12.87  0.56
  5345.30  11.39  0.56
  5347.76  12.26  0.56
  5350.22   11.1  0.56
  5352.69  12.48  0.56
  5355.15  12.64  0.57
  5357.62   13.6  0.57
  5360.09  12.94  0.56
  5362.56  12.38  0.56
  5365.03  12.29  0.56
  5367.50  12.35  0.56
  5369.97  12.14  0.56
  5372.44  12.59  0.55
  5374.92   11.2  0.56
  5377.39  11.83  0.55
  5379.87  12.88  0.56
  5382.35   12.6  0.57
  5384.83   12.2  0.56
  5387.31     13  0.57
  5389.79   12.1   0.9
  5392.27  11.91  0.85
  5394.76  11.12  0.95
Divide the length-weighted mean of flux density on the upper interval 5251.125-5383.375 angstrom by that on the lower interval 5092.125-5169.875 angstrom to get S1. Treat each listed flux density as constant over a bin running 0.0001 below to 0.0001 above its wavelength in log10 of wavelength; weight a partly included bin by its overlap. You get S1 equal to 1.13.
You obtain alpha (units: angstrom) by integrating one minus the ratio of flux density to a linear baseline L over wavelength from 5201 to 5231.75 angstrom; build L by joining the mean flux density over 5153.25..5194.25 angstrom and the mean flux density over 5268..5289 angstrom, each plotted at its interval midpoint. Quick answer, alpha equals -2.4 angstrom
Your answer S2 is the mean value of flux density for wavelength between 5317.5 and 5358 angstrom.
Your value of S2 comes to 12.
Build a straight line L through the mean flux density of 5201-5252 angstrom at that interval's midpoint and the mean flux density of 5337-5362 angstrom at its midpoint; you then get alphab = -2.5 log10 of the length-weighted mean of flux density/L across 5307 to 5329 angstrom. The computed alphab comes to -0.01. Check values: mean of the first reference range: 11.4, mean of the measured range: 12.2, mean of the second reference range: 12.3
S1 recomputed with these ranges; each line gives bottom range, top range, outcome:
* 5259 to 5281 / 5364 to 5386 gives 1.13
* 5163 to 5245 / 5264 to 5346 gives 1.12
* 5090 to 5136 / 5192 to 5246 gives 1.04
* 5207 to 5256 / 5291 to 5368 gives 1.07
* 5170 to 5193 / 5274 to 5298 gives 1.26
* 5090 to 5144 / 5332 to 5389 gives 1.14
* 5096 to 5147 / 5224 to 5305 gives 1.08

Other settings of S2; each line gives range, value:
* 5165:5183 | 9.03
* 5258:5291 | 11.2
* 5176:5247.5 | 10.9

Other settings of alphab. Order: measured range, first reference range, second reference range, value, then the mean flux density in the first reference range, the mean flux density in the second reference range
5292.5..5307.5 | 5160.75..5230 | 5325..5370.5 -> -0.07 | 10.3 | 12.1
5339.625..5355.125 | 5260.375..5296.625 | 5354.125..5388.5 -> 0.01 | 11.3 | 12.5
